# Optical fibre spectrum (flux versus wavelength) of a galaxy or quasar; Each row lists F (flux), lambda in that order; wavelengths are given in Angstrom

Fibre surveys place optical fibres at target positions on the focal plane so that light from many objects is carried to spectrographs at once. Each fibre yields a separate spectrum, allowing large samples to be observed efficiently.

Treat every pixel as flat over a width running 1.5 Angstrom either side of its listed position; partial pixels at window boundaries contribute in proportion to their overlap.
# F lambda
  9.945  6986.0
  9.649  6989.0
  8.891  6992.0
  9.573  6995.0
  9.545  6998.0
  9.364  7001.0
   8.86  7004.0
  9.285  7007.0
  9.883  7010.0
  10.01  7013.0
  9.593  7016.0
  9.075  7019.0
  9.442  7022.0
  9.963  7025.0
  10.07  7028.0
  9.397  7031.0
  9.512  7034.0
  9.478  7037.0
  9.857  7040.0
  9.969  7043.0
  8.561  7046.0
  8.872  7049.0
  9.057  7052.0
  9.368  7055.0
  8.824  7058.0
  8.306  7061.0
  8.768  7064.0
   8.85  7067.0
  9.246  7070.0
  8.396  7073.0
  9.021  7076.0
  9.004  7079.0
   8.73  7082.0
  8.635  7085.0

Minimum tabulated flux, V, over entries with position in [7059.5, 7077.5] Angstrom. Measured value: 8.306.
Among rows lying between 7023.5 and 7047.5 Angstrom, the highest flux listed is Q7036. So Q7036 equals 10.07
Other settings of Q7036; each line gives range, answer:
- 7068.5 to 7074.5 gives 9.246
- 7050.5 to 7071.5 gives 9.368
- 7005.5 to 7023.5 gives 10.01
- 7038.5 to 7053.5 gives 9.969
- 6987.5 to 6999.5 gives 9.649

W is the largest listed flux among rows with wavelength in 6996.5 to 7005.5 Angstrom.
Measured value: 9.545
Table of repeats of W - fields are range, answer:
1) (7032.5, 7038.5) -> 9.512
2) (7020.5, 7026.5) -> 9.963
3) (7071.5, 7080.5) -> 9.021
